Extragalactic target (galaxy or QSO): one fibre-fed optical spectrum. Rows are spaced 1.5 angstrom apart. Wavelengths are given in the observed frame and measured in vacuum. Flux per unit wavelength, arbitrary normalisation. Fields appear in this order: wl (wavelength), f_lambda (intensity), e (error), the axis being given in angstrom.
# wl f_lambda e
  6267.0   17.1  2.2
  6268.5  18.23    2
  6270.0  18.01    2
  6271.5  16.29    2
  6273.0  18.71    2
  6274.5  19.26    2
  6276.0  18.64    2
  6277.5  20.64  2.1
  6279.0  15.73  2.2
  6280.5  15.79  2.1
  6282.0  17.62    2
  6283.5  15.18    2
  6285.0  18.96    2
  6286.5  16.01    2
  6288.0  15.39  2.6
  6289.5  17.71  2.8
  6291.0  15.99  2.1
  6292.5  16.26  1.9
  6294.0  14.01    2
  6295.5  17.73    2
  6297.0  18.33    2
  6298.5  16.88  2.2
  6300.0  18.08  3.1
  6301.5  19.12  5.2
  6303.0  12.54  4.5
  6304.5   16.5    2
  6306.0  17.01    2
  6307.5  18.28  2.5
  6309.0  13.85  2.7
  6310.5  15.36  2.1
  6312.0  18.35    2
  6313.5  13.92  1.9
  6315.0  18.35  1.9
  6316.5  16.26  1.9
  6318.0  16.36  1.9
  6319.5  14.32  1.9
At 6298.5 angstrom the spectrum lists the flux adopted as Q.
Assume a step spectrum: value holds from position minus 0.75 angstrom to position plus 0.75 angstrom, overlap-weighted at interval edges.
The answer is 16.88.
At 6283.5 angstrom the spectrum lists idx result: 15.18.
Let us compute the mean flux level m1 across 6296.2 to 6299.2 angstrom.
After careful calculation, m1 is 17.6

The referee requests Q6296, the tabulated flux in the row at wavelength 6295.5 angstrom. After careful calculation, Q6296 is 17.73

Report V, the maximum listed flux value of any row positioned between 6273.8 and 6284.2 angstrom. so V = 20.64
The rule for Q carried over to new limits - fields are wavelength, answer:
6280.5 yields 15.79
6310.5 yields 15.36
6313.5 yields 13.92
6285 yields 18.96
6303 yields 12.54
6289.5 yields 17.71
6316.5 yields 16.26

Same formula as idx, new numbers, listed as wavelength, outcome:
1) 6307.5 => 18.28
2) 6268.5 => 18.23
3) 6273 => 18.71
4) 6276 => 18.64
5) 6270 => 18.01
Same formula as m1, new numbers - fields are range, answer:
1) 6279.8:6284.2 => 16.2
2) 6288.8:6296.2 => 16.3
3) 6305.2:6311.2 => 16.1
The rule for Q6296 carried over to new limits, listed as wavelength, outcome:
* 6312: 18.35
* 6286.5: 16.01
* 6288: 15.39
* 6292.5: 16.26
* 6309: 13.85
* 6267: 17.1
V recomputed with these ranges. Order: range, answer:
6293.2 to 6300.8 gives 18.33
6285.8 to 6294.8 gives 17.71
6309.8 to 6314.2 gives 18.35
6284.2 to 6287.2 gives 18.96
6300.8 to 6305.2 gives 19.12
